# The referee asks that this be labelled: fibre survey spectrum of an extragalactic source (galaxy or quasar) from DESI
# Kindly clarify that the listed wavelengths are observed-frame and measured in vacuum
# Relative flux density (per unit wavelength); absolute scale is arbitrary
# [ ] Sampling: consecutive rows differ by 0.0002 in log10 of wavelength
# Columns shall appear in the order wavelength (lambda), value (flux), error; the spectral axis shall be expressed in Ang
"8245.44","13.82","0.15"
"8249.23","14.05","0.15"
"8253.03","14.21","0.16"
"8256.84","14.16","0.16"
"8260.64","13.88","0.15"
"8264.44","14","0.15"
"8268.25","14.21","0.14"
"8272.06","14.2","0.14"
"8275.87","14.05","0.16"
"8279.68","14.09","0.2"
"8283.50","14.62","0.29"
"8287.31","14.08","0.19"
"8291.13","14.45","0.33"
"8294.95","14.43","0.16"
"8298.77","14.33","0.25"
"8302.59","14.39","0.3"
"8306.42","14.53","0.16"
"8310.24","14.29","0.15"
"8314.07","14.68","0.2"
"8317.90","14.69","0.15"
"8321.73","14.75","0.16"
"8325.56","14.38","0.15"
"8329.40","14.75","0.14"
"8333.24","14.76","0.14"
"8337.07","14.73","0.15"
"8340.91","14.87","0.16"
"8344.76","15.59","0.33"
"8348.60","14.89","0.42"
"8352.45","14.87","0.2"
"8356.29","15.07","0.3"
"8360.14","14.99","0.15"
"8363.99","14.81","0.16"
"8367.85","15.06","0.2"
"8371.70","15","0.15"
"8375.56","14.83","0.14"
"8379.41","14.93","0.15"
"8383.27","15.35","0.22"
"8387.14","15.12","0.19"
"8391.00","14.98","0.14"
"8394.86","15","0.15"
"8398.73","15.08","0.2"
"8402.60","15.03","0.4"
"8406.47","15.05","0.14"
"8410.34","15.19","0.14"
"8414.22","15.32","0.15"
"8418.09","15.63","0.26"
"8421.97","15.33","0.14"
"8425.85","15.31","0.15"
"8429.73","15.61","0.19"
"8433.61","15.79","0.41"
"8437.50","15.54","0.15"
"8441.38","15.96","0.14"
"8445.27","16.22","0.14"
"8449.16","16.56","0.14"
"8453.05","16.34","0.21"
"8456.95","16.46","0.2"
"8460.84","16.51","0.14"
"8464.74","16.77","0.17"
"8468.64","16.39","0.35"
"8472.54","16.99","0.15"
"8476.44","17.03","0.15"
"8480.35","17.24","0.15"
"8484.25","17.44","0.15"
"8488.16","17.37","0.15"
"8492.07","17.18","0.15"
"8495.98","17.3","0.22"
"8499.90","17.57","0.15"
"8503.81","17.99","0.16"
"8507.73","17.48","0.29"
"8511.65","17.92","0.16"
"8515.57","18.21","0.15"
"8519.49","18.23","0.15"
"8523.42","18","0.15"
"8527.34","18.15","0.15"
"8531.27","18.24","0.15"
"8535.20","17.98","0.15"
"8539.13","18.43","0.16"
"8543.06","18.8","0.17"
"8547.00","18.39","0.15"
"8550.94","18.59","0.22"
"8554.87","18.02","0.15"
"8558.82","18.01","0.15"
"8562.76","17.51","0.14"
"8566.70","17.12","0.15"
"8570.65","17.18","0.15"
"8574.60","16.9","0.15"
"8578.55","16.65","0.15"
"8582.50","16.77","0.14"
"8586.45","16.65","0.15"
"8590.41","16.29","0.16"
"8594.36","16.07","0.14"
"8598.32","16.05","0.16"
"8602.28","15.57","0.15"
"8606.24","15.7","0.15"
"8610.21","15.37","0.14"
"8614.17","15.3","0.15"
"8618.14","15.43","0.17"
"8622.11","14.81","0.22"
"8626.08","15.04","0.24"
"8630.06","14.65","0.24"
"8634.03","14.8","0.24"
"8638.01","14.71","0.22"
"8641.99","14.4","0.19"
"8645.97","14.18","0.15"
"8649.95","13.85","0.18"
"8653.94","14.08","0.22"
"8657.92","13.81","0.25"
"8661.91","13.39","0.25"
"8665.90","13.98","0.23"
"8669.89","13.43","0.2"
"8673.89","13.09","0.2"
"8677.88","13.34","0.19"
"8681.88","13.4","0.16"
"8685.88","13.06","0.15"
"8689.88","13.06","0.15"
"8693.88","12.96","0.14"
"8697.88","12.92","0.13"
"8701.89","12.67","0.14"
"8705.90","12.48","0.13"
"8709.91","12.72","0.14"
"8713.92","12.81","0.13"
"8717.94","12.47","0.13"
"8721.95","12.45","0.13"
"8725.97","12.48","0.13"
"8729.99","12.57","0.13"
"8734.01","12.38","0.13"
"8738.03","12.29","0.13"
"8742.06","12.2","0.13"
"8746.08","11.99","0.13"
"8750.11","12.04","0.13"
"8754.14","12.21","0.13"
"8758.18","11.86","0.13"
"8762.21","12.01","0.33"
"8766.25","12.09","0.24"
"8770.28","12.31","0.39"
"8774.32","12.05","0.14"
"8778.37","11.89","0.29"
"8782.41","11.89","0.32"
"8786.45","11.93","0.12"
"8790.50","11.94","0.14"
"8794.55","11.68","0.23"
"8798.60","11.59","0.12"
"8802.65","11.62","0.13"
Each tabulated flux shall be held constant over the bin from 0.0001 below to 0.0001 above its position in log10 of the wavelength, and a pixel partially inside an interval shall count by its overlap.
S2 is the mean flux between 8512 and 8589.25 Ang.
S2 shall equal 17.8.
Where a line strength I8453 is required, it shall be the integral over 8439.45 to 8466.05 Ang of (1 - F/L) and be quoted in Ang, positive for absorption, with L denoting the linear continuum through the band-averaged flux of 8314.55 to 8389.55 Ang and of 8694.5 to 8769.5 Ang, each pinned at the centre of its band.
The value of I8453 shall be -4.0 Ang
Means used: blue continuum 14.9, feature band 16.4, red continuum 12.4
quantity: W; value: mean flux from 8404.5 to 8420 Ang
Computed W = 15.3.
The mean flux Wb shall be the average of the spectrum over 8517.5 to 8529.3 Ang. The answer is 18.1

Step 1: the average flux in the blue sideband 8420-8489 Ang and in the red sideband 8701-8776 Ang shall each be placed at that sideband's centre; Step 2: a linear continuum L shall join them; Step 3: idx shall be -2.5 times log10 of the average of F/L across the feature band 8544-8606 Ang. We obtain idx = -0.16 mag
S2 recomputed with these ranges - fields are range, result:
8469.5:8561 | 17.8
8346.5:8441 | 15.2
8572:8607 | 16.3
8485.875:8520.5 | 17.7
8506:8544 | 18.1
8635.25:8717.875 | 13.4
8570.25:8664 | 15.3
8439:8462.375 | 16.3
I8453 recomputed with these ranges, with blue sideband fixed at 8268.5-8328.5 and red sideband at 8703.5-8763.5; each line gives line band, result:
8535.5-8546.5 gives -4.4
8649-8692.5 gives -2.9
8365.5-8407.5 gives -3.2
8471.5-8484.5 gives -3.5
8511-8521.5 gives -3.8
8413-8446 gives -4.4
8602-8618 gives -3.2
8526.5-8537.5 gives -4.0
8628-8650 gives -2.9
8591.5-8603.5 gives -2.7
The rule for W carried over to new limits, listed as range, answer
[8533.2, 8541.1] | 18.2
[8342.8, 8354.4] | 15.1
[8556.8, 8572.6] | 17.4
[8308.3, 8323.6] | 14.6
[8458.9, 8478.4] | 16.7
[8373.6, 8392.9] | 15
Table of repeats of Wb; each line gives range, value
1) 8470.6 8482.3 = 17.1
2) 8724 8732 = 12.5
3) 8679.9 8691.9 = 13.2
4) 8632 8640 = 14.8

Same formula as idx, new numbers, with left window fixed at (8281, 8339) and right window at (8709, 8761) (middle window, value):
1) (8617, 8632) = -0.160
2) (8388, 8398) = -0.069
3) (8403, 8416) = -0.086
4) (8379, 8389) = -0.075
